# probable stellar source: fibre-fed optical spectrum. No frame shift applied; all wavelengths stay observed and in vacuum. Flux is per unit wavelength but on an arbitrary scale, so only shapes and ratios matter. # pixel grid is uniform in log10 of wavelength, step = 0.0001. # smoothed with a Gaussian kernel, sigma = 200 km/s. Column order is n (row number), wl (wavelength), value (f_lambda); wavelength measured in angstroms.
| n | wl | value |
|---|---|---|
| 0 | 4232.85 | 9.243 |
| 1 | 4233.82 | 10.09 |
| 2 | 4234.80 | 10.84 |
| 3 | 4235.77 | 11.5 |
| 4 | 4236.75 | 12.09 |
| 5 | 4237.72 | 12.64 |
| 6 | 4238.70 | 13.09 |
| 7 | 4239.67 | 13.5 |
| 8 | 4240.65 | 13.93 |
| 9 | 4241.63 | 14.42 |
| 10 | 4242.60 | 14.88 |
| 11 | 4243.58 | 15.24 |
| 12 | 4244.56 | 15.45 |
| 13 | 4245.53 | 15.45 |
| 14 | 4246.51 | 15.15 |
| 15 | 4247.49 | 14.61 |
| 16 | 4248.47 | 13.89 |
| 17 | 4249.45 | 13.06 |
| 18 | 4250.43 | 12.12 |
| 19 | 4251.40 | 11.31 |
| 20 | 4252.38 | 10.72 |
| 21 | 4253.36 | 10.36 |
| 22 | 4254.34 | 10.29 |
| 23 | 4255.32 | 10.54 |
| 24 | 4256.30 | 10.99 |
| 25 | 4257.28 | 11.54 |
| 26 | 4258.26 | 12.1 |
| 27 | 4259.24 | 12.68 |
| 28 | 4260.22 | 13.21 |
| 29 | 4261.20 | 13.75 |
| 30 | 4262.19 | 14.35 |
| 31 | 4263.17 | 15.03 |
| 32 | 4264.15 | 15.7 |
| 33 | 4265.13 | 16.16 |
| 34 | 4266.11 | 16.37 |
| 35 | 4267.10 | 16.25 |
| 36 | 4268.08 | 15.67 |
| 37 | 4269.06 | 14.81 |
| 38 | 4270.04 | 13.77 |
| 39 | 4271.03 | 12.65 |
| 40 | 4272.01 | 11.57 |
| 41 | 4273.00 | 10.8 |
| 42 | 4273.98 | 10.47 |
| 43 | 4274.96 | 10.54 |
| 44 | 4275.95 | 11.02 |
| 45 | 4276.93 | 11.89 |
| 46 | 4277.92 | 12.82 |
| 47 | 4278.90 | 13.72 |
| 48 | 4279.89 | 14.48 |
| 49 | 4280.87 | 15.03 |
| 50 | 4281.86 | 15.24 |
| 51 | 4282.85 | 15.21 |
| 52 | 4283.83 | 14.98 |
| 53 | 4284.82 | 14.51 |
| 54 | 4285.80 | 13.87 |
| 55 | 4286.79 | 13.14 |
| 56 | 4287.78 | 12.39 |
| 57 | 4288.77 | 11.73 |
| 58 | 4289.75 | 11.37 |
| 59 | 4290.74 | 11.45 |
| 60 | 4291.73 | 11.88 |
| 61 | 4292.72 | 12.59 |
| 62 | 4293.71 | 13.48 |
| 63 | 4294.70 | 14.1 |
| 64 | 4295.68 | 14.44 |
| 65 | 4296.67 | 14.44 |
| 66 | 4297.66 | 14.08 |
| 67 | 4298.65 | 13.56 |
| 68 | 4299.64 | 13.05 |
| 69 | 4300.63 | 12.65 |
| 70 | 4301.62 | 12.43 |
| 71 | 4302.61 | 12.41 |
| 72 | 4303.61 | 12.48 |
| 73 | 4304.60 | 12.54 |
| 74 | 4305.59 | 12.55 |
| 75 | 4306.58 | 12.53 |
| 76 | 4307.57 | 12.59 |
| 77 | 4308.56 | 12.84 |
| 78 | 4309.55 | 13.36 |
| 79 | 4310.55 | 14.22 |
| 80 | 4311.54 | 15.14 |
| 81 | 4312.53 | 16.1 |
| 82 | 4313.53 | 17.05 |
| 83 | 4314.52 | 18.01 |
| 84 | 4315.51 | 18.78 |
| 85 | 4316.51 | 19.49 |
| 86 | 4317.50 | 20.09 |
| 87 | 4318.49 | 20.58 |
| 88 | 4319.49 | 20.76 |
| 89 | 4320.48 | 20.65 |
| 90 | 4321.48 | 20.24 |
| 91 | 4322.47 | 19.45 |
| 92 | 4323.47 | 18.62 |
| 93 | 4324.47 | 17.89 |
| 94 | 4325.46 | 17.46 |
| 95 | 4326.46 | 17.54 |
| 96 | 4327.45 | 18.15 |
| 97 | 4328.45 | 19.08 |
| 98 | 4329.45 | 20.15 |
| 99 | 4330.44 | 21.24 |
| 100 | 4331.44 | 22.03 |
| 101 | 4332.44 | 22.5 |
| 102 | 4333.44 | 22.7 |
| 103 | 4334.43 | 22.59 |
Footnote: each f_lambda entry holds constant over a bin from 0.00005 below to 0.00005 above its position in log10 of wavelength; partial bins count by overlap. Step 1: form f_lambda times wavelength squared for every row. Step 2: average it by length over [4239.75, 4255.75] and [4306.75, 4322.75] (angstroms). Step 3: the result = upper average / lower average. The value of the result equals 1.4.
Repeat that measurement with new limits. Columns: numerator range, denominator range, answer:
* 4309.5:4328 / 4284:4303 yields 1.41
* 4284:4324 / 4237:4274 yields 1.14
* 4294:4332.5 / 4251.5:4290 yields 1.28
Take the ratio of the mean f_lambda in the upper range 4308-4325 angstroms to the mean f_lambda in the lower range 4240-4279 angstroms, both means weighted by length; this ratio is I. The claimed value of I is 1.3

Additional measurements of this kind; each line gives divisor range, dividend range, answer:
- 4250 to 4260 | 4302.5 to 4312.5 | 1.17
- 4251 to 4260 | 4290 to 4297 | 1.17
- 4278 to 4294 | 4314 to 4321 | 1.47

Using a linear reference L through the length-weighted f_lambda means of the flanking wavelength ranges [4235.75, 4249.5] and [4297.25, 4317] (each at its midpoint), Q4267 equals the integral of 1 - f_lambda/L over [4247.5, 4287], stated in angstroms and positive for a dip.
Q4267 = 2.7 angstroms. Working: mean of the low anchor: 14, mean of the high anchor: 14.3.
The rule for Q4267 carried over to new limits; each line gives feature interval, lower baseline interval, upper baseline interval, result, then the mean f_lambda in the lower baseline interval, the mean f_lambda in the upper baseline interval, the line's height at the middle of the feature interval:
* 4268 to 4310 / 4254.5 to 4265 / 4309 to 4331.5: 6.85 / 13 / 18.4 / 15.6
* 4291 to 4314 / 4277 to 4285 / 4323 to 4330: 3.97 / 14.4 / 18.4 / 16.3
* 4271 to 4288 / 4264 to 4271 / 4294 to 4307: 1.73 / 15.3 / 13.2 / 14.6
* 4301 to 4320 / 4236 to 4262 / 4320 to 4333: 2.97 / 13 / 19.6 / 18.2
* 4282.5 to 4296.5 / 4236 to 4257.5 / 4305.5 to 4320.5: 1.86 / 13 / 16.5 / 15.3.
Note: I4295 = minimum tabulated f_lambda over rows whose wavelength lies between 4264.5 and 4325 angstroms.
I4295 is 10.47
